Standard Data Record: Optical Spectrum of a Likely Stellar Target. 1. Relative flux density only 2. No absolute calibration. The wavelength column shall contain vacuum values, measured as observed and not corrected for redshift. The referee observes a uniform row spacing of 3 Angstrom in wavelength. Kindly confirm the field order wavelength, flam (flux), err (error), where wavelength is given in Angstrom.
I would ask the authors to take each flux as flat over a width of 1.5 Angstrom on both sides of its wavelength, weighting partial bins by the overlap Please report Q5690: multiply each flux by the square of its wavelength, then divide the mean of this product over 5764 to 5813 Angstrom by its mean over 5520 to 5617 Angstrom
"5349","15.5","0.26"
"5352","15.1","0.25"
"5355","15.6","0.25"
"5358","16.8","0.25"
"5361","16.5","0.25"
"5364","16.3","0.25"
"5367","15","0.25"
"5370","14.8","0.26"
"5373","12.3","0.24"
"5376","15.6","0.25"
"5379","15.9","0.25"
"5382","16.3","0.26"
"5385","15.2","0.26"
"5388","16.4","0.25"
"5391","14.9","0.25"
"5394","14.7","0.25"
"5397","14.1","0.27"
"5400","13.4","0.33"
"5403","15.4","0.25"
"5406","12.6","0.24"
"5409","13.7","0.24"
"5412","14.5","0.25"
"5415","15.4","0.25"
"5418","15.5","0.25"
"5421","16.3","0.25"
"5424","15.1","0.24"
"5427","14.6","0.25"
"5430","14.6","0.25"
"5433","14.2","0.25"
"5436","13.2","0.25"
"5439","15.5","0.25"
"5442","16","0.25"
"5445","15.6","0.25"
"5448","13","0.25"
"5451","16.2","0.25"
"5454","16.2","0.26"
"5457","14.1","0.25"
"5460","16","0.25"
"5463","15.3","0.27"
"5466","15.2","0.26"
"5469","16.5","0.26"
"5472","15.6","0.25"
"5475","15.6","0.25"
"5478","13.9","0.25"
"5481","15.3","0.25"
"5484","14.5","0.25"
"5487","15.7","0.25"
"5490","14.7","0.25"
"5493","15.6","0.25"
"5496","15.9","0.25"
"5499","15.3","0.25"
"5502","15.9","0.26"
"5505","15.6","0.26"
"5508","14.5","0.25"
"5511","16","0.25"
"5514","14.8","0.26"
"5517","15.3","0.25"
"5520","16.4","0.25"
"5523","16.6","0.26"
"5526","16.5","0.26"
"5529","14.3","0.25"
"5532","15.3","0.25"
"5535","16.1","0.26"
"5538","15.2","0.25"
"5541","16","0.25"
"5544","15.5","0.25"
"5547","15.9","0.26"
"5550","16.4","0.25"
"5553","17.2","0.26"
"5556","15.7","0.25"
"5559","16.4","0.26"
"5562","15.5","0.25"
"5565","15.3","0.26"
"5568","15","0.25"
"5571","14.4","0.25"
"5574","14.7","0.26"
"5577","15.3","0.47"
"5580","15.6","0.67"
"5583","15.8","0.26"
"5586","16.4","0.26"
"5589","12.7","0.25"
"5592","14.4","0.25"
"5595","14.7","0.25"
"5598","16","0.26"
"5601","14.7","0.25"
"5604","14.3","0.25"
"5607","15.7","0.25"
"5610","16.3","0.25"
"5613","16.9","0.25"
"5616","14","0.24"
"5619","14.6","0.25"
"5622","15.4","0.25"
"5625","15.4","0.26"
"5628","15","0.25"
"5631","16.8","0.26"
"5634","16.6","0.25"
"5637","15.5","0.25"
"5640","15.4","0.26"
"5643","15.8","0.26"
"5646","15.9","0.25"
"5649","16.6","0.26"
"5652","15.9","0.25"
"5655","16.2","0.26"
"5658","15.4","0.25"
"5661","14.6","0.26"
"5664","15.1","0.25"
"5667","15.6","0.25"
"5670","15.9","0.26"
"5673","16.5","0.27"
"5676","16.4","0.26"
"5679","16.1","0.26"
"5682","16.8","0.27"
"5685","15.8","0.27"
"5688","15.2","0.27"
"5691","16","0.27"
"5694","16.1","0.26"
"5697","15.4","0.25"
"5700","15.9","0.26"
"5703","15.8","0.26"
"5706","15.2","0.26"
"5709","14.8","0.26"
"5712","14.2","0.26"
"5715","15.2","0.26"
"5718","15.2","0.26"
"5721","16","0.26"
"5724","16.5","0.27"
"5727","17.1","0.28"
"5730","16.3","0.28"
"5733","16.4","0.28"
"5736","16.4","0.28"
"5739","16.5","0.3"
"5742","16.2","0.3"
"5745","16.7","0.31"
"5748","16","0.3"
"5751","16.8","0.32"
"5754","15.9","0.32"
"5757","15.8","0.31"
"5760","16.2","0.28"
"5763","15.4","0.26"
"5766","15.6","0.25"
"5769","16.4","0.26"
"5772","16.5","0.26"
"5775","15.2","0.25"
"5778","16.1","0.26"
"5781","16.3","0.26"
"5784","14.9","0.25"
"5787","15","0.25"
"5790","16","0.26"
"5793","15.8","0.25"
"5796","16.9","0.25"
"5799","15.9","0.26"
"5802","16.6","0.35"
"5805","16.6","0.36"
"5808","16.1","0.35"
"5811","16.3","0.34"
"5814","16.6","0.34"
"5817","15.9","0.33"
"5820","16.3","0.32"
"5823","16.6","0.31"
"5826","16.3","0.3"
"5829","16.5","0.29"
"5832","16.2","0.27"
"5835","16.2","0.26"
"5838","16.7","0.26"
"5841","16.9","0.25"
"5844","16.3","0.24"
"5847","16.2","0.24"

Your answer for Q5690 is 1.1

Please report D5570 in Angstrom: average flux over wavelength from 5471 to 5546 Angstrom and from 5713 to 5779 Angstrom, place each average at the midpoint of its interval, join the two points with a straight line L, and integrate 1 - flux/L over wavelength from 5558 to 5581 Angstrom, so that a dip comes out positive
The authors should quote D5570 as 0.5 Angstrom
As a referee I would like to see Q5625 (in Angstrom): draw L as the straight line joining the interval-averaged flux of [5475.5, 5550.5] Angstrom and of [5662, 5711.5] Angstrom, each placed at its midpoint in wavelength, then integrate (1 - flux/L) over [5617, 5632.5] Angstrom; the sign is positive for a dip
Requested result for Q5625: 0.3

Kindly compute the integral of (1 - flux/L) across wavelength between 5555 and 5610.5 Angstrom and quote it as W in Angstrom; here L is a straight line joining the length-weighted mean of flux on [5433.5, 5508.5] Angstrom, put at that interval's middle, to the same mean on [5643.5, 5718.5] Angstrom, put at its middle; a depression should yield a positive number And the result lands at 1.0 Angstrom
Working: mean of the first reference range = 15.2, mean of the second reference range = 15.7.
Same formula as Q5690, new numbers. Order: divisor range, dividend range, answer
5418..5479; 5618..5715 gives 1.12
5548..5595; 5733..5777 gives 1.12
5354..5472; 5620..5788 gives 1.17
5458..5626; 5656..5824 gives 1.11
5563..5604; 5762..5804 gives 1.14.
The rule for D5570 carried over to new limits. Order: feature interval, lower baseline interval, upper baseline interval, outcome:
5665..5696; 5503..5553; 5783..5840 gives -0.09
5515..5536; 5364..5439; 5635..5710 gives -0.72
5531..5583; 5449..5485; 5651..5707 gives -0.31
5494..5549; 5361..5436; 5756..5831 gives -1.38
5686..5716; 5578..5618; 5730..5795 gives 0.60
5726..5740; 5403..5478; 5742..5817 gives -0.53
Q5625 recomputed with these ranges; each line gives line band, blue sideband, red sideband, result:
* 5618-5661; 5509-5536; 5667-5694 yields 0.6 Angstrom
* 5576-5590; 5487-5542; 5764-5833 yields 0.4 Angstrom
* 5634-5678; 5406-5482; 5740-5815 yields -0.3 Angstrom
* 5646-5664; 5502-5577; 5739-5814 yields 0.2 Angstrom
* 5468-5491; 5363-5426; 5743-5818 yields -0.1 Angstrom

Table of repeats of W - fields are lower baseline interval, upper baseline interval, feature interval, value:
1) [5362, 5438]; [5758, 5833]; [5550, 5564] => -0.8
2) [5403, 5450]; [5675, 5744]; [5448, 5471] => -1.0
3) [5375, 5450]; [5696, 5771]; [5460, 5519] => -0.9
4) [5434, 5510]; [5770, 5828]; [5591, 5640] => 0.7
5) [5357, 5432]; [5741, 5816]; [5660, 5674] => 0.2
